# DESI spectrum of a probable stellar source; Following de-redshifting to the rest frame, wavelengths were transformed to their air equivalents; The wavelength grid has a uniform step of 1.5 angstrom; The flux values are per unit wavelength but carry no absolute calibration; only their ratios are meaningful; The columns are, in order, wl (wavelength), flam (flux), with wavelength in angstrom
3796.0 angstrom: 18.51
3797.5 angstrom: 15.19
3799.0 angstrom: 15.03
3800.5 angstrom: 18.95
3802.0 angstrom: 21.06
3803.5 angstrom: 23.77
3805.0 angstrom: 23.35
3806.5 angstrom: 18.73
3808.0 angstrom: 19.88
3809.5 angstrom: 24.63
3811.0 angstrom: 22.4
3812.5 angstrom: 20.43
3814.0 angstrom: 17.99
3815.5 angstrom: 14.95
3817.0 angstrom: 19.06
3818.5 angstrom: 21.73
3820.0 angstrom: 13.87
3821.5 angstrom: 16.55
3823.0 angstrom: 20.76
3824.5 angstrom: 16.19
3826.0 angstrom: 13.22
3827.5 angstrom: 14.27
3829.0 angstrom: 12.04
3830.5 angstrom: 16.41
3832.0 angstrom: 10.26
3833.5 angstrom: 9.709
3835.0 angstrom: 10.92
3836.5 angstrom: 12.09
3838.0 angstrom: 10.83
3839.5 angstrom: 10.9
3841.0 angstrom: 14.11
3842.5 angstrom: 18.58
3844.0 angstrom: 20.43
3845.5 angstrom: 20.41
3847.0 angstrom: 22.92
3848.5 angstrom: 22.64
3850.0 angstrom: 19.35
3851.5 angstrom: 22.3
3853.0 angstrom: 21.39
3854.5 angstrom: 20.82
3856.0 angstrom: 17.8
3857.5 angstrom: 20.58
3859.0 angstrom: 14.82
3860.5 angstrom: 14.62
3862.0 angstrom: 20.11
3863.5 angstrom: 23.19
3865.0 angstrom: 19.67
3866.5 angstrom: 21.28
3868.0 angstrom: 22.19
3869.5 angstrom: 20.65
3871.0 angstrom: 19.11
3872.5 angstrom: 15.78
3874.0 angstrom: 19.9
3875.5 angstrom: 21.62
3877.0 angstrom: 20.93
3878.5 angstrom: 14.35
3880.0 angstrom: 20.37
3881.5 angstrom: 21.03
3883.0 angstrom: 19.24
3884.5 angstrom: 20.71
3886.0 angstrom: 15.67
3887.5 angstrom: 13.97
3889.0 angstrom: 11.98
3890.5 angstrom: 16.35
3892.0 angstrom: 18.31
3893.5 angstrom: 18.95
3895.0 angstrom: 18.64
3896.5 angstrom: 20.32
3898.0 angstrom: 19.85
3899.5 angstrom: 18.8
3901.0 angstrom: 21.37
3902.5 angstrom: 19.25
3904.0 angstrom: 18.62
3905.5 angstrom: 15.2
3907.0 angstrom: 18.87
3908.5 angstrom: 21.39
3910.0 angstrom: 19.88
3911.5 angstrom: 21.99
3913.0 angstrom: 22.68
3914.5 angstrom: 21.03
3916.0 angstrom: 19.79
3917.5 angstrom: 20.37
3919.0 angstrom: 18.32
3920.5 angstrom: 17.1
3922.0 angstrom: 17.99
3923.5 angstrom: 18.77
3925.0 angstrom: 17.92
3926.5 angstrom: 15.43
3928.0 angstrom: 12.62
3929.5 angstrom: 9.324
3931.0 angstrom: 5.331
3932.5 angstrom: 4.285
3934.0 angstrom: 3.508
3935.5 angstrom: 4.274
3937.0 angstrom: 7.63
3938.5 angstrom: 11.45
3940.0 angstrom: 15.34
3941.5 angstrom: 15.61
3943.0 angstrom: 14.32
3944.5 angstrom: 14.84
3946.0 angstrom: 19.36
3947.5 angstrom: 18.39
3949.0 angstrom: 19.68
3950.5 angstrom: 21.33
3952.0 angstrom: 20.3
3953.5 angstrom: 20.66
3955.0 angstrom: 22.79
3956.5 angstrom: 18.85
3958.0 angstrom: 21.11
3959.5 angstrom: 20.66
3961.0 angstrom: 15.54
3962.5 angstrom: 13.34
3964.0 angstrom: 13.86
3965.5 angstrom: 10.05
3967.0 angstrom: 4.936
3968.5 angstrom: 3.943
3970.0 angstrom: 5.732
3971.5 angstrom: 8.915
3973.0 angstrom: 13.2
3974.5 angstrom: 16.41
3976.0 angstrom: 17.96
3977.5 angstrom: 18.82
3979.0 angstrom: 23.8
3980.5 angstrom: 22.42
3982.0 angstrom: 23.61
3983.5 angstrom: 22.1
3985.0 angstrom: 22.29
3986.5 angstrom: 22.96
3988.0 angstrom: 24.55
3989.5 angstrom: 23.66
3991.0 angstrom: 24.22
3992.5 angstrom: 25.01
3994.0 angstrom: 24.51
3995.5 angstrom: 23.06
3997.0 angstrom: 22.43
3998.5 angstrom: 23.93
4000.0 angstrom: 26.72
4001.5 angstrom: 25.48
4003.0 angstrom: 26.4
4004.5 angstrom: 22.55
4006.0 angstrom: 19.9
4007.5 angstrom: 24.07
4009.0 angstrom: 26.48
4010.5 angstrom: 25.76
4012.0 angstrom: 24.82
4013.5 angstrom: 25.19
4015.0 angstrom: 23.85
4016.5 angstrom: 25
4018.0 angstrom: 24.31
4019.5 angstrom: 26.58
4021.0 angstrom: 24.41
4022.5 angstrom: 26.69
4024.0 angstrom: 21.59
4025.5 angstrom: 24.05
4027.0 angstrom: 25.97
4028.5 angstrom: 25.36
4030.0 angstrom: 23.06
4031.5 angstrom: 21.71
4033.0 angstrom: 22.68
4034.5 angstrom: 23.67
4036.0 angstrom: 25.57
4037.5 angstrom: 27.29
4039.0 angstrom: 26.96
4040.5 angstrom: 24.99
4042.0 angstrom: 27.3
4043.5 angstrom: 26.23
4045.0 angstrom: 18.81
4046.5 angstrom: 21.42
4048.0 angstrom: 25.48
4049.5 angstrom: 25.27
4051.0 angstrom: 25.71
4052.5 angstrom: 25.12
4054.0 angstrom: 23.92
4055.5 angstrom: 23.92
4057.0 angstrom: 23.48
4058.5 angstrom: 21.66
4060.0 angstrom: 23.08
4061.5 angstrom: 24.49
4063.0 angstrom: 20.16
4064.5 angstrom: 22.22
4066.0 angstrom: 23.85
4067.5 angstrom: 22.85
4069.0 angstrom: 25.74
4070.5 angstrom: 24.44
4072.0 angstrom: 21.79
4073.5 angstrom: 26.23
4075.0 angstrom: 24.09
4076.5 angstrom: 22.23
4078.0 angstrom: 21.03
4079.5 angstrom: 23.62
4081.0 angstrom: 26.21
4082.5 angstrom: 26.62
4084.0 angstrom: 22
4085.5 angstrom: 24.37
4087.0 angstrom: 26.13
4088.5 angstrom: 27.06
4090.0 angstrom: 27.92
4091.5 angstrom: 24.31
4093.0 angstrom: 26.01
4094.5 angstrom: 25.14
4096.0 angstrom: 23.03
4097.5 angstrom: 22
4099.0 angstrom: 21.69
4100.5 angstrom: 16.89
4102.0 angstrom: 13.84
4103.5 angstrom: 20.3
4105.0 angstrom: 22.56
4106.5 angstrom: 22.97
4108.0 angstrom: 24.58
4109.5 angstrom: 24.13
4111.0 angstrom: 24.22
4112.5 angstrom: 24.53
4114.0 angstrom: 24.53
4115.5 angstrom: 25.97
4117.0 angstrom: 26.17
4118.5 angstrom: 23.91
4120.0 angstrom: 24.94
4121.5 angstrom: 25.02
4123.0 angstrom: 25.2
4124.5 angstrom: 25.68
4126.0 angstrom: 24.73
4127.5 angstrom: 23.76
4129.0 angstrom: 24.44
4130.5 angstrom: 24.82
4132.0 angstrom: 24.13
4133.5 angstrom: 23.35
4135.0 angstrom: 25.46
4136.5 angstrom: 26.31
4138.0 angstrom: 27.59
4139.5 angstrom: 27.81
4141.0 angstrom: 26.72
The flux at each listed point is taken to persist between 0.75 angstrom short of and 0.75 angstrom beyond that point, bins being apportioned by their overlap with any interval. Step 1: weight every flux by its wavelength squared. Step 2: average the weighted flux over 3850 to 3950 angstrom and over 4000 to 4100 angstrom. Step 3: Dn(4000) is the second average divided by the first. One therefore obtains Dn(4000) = 1.5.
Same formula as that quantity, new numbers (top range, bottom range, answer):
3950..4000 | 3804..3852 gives 1.18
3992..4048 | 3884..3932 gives 1.47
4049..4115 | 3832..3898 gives 1.45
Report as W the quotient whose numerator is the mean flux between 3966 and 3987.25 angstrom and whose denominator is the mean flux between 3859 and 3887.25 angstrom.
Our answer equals 0.84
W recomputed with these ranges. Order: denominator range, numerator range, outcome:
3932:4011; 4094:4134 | 1.29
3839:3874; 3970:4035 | 1.18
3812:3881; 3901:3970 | 0.89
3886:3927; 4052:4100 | 1.29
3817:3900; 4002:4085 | 1.36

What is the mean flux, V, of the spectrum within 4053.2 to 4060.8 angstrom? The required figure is 23.2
